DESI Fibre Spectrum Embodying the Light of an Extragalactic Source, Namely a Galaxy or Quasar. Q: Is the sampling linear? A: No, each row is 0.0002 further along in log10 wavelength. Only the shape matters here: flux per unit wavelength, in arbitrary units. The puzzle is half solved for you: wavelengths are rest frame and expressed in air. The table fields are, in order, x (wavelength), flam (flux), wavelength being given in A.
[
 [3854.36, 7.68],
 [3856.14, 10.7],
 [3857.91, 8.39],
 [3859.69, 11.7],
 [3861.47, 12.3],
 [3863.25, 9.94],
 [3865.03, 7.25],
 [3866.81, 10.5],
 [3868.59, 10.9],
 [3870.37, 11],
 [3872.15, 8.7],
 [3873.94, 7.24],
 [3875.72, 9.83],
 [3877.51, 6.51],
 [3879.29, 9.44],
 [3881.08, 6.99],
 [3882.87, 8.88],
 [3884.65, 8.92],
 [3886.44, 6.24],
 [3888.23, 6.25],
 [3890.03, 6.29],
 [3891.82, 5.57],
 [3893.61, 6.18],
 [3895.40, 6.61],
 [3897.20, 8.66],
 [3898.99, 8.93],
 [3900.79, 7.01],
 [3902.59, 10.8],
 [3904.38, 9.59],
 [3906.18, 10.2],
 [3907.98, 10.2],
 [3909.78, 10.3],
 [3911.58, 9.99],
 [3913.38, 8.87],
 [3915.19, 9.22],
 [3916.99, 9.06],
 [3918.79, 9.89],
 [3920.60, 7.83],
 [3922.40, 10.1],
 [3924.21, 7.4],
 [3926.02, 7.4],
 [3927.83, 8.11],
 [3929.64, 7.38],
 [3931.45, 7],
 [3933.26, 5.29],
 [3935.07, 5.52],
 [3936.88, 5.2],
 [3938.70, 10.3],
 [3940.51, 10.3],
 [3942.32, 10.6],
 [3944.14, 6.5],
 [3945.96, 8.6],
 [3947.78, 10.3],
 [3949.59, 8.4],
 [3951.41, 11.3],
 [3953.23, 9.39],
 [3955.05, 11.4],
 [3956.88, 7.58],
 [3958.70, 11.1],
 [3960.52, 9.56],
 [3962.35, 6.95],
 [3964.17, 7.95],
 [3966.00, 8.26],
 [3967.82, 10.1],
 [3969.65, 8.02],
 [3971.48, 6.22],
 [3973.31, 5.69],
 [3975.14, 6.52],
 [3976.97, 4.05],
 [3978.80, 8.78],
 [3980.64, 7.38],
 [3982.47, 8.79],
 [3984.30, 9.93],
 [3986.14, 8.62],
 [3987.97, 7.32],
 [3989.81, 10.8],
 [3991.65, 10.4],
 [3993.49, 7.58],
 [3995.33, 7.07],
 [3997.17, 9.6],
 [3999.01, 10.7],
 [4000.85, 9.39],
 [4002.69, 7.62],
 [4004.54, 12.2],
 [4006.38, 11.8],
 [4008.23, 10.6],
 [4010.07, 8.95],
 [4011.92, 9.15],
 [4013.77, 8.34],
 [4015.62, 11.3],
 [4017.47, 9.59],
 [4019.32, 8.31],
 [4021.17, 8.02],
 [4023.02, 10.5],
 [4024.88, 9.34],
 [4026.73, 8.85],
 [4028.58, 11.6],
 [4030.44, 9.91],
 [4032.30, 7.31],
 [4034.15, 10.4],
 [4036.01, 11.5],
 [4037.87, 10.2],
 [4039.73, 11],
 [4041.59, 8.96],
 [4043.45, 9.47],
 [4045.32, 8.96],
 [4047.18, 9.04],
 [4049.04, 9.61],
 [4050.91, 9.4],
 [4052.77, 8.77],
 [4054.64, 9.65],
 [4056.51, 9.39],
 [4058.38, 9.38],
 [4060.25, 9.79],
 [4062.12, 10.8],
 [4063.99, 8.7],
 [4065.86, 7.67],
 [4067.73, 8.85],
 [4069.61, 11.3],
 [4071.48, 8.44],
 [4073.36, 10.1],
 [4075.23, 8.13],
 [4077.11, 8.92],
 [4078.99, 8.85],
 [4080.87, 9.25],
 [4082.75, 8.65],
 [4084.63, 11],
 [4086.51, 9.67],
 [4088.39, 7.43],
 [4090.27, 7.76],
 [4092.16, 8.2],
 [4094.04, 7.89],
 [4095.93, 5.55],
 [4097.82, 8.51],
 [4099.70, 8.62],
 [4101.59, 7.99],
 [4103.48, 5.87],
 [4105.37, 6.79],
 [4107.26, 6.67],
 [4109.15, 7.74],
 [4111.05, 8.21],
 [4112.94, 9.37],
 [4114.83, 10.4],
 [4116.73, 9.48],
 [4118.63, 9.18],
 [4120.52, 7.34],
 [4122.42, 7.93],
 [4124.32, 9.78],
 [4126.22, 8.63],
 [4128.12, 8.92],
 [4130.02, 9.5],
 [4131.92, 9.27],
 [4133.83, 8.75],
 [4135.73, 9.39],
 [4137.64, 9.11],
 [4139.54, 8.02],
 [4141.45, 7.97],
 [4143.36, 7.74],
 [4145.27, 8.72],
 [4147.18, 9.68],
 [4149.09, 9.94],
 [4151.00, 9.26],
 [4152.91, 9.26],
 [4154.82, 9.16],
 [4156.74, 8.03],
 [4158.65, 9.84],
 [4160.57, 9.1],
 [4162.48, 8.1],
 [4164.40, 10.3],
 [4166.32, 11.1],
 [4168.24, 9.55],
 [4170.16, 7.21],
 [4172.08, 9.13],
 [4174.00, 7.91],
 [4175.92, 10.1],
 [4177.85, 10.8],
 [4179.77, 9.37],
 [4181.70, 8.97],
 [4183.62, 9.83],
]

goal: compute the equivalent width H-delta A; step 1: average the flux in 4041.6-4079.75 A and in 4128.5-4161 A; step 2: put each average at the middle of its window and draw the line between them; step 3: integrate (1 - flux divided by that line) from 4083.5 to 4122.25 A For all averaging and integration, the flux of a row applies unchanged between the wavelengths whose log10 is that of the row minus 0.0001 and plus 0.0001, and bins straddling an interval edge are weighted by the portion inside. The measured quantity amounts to 4.0 A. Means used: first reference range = 9.25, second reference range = 8.98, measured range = 8.18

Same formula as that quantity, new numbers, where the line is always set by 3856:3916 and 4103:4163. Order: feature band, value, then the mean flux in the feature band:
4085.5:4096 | 0.91 A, 7.96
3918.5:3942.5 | 2.42 A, 7.9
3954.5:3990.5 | 2.30 A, 8.2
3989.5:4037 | -4.84 A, 9.63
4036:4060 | -2.32 A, 9.57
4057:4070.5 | -1.19 A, 9.49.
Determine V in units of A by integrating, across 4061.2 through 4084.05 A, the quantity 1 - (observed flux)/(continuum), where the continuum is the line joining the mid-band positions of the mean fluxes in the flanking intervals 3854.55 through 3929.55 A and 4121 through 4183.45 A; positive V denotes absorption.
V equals -0.5 A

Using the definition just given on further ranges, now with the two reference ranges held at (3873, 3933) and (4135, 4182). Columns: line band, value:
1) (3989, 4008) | -2.61 A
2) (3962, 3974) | 1.13 A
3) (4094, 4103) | 1.32 A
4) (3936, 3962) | -2.73 A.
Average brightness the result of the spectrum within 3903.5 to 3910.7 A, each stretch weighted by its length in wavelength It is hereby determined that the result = 10.1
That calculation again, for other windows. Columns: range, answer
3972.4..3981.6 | 6.5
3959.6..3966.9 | 8.18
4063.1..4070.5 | 9.12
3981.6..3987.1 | 9.11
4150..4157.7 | 8.94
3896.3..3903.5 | 8.86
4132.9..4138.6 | 9.09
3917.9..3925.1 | 8.8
